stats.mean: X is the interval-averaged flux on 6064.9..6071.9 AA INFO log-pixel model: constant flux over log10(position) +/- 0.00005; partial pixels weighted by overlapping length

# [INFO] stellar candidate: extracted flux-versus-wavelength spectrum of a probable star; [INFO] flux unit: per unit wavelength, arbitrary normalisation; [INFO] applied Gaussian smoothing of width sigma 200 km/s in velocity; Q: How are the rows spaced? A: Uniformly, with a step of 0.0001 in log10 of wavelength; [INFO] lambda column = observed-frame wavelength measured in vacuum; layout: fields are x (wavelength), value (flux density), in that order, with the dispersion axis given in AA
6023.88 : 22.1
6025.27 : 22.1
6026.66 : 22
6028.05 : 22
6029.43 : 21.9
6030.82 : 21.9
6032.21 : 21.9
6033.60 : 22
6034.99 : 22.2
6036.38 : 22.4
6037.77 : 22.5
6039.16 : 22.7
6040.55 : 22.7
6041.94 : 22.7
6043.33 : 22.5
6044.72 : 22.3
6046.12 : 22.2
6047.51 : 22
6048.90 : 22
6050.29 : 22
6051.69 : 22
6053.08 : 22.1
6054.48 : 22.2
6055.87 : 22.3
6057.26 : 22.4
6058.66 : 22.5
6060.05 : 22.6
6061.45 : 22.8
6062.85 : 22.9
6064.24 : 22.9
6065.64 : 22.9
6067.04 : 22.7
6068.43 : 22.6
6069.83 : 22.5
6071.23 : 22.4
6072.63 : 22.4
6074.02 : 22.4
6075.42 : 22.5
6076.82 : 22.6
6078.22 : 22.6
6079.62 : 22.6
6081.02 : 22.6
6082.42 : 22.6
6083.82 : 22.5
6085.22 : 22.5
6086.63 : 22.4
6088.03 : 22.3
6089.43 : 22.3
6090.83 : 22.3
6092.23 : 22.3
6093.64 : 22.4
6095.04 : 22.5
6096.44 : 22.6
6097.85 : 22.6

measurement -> 22.6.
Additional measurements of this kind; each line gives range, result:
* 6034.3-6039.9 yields 22.5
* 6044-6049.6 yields 22.1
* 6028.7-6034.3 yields 21.9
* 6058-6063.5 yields 22.7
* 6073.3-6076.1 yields 22.5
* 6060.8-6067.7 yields 22.8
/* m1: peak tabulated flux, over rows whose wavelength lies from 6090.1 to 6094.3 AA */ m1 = 22.4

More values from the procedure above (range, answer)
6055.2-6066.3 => 22.9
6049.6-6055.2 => 22.2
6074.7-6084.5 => 22.6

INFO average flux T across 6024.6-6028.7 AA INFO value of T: 22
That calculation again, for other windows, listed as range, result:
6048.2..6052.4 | 22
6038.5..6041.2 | 22.7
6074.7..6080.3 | 22.6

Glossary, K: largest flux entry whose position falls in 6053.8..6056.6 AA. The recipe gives 22.3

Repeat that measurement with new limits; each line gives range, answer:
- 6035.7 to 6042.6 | 22.7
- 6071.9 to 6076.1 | 22.5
